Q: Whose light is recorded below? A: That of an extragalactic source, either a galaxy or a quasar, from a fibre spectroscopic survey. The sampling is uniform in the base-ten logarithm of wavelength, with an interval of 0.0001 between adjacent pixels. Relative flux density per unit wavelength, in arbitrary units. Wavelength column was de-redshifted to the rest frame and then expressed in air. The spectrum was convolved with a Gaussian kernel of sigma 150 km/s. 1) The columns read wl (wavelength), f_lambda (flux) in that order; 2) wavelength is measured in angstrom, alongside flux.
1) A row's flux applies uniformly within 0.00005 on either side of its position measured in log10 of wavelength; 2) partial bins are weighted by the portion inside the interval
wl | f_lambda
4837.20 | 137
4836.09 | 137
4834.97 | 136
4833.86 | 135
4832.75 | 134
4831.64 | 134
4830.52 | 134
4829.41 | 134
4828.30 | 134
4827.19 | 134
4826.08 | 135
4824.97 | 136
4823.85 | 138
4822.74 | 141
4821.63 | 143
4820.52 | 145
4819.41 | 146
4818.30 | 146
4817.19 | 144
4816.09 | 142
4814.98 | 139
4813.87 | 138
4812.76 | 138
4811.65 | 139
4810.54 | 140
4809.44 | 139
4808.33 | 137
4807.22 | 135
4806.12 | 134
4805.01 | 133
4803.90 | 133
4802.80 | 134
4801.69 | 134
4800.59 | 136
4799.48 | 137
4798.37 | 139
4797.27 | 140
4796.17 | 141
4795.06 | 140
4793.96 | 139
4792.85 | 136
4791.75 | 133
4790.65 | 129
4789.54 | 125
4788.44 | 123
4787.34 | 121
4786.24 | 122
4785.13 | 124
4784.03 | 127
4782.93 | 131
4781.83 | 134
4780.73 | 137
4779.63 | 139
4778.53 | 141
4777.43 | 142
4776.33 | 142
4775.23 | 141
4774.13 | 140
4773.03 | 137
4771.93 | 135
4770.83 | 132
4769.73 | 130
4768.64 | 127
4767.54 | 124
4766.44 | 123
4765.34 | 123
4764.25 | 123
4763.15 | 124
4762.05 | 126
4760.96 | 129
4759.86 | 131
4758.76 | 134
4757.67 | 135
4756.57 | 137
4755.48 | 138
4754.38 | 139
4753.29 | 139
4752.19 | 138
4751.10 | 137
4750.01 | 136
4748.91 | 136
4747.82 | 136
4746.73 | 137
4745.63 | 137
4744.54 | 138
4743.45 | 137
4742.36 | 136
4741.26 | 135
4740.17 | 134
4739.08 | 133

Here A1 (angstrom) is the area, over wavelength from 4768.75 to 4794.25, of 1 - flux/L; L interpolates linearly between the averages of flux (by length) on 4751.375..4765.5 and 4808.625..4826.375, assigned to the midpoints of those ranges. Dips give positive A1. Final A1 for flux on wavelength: 0.5 angstrom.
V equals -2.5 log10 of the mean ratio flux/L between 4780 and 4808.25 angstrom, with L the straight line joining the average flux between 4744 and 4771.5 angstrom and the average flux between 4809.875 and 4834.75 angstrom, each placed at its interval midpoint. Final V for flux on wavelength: 0.02 mag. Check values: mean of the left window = 132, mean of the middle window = 133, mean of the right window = 139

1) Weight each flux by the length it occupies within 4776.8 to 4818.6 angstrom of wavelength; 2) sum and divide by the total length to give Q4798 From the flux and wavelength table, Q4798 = 135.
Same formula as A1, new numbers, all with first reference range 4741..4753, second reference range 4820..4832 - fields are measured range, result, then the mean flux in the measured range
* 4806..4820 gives -0.31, 140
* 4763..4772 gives 0.68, 126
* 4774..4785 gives 0.00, 137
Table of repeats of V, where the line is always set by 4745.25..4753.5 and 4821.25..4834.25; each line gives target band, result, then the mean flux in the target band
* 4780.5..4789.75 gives 0.078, 127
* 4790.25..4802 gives -0.005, 137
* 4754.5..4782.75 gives 0.029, 133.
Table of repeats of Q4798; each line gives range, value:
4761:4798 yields 132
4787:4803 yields 134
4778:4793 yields 130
